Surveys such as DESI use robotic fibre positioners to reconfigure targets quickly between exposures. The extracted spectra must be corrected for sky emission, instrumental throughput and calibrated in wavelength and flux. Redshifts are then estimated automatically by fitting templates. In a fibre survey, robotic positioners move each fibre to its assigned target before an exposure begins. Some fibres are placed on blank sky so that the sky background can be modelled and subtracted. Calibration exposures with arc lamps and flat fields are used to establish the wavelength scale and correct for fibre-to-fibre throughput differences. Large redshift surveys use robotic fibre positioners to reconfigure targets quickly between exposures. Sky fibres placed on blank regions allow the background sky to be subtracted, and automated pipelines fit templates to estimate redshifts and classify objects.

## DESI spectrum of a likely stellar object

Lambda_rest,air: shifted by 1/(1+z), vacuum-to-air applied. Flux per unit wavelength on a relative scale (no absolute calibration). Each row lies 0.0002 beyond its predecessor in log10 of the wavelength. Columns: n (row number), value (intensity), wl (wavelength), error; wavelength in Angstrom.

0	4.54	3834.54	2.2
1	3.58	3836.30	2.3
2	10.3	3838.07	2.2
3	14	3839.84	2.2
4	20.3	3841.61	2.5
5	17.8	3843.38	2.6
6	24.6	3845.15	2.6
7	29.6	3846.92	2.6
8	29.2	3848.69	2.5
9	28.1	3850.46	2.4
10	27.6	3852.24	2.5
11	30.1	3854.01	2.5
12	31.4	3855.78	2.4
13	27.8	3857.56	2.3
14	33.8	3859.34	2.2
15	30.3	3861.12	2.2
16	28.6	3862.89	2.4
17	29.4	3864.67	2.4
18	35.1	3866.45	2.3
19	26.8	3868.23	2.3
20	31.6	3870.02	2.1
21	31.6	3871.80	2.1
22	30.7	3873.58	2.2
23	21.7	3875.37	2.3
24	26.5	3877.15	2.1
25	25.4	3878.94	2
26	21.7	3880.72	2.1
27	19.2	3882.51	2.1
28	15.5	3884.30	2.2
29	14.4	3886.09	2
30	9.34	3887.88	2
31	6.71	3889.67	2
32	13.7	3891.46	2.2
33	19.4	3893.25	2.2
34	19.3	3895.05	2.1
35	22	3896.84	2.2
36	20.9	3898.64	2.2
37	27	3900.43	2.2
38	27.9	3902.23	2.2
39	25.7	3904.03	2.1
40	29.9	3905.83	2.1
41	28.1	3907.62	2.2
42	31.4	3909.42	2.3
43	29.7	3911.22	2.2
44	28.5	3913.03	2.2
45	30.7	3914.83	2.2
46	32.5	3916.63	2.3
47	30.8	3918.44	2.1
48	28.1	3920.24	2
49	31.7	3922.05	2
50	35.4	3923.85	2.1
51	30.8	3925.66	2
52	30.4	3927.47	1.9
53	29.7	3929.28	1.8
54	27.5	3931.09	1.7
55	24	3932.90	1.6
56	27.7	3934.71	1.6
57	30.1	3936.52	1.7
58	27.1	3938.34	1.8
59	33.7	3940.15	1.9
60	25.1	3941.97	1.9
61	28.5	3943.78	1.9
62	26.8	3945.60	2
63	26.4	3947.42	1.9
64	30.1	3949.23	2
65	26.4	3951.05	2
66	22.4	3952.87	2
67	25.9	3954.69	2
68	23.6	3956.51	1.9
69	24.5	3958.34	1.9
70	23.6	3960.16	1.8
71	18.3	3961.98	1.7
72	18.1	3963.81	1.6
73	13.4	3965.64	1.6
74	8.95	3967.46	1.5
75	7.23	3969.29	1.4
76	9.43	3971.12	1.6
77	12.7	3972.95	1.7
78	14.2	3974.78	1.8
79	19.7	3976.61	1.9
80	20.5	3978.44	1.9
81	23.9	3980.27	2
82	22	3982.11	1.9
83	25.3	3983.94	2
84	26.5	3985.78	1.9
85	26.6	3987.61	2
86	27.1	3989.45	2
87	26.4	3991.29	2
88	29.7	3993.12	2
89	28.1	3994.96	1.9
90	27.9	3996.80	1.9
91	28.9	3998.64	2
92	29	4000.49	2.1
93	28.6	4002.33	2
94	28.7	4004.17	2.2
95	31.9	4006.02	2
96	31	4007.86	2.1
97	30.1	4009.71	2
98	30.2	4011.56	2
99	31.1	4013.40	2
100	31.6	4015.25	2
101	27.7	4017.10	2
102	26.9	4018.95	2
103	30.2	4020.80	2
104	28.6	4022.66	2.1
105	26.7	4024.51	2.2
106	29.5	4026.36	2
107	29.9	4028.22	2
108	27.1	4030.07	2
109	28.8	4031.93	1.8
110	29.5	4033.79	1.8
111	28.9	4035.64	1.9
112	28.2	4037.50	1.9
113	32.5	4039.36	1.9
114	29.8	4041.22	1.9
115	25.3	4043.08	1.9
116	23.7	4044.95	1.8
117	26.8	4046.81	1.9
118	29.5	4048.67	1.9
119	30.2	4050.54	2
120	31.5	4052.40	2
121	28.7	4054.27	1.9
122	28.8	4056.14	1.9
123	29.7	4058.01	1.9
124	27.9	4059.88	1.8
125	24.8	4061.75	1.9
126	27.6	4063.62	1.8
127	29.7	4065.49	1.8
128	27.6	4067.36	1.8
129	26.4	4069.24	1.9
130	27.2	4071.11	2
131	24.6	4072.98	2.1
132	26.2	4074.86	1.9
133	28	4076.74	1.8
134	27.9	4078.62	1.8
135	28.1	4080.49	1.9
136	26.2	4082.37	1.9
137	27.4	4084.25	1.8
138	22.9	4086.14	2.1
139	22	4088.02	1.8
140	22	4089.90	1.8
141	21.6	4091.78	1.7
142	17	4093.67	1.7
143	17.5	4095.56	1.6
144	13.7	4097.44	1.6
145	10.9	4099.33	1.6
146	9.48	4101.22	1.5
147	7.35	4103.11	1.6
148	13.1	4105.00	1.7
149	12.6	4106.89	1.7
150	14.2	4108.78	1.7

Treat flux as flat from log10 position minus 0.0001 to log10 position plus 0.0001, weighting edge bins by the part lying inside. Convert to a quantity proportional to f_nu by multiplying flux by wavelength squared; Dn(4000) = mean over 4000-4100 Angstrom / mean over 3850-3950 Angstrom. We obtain 1.1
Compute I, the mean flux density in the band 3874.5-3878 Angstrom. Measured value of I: 24.1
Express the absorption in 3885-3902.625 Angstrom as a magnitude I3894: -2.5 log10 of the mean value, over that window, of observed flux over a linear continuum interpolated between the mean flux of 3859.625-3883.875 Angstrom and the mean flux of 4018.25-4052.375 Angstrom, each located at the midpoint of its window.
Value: 0.48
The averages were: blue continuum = 27.5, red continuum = 28.5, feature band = 17.8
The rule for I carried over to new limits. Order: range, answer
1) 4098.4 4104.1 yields 9.27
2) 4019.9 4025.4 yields 28.5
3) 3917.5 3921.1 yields 29.5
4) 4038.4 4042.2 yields 31.1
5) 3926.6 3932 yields 29.2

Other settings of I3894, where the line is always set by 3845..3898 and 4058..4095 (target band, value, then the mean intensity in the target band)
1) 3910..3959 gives -0.14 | 28.5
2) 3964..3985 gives 0.47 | 16.3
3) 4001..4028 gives -0.17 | 29.5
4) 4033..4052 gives -0.13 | 28.5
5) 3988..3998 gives -0.11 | 27.8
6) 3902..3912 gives -0.16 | 28.8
